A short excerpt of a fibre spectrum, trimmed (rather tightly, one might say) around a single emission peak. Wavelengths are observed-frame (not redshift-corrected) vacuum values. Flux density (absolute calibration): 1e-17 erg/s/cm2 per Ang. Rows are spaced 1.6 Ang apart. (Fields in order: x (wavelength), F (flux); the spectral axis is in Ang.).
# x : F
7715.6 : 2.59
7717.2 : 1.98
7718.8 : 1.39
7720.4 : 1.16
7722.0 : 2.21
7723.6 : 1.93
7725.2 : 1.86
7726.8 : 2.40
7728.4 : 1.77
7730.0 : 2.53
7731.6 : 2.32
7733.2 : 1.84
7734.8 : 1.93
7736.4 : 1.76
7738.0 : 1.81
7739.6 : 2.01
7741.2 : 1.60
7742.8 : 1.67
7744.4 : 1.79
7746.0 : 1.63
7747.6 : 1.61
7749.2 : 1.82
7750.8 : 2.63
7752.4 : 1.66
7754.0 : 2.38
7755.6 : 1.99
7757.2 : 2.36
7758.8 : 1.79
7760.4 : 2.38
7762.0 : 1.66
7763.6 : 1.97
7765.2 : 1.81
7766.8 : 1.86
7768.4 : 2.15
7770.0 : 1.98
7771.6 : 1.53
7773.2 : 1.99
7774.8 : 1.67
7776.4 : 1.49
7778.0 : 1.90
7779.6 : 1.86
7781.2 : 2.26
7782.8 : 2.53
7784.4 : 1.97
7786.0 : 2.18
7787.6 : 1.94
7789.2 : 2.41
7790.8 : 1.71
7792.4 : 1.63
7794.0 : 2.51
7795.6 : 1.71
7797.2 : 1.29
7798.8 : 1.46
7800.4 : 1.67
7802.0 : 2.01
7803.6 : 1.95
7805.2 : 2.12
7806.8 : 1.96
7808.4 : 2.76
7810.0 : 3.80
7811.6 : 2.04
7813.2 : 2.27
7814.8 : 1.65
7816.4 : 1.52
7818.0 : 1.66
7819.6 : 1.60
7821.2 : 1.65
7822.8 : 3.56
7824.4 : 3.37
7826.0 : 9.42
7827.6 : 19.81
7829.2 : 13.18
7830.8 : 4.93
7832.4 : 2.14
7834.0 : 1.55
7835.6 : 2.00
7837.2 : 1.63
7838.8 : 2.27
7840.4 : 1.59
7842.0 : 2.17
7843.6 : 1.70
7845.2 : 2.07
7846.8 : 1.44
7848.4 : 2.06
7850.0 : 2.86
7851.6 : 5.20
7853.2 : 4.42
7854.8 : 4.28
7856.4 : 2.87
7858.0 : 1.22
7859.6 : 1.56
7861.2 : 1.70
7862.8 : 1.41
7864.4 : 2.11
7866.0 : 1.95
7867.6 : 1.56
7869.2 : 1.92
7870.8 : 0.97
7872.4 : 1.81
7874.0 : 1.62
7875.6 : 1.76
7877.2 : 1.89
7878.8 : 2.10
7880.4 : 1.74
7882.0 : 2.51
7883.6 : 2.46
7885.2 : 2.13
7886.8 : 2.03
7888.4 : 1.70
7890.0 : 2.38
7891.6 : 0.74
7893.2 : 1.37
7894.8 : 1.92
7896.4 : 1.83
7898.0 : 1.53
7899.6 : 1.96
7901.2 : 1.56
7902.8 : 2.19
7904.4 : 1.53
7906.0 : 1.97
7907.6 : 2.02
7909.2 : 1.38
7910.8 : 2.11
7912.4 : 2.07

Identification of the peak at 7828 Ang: H-alpha 6563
